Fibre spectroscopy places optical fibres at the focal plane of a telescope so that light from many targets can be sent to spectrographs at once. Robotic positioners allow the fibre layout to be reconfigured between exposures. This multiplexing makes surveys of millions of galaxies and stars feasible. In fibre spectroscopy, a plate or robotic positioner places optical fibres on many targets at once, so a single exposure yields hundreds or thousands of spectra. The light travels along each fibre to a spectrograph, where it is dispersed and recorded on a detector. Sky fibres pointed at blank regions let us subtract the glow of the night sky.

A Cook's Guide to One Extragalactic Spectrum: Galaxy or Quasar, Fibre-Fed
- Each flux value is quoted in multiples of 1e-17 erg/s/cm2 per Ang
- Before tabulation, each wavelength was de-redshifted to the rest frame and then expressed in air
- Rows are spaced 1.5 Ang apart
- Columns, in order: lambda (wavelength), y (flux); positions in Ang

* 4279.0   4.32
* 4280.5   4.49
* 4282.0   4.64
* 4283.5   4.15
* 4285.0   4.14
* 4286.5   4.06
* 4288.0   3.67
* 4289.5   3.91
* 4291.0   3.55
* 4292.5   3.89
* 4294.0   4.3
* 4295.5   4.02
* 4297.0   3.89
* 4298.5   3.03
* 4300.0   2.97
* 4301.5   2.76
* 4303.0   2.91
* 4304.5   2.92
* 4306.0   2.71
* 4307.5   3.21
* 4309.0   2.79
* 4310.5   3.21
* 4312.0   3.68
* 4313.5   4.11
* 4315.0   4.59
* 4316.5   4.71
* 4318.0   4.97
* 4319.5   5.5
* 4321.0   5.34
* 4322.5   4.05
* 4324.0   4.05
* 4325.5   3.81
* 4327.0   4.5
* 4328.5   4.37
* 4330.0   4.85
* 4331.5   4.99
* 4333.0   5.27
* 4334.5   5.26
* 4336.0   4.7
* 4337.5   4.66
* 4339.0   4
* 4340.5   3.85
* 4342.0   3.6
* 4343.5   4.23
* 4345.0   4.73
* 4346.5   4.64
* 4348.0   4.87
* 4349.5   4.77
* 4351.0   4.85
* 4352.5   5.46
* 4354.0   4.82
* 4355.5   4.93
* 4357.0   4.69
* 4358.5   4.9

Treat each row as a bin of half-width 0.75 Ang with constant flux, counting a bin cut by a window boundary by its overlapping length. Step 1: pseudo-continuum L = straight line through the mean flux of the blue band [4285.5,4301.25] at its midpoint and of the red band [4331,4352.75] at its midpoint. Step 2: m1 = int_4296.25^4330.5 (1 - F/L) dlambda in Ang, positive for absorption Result 2.1 Ang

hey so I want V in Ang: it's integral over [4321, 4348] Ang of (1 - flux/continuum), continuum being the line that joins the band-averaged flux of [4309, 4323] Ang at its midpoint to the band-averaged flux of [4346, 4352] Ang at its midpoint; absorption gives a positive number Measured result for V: 0.8 Ang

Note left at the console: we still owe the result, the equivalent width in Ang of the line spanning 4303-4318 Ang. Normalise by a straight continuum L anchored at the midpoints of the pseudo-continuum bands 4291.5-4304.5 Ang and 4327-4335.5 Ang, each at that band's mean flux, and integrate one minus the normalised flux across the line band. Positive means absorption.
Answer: 1.6 Ang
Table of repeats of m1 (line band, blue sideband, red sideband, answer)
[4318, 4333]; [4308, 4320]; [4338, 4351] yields -1.5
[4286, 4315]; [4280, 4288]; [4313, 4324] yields 6.4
